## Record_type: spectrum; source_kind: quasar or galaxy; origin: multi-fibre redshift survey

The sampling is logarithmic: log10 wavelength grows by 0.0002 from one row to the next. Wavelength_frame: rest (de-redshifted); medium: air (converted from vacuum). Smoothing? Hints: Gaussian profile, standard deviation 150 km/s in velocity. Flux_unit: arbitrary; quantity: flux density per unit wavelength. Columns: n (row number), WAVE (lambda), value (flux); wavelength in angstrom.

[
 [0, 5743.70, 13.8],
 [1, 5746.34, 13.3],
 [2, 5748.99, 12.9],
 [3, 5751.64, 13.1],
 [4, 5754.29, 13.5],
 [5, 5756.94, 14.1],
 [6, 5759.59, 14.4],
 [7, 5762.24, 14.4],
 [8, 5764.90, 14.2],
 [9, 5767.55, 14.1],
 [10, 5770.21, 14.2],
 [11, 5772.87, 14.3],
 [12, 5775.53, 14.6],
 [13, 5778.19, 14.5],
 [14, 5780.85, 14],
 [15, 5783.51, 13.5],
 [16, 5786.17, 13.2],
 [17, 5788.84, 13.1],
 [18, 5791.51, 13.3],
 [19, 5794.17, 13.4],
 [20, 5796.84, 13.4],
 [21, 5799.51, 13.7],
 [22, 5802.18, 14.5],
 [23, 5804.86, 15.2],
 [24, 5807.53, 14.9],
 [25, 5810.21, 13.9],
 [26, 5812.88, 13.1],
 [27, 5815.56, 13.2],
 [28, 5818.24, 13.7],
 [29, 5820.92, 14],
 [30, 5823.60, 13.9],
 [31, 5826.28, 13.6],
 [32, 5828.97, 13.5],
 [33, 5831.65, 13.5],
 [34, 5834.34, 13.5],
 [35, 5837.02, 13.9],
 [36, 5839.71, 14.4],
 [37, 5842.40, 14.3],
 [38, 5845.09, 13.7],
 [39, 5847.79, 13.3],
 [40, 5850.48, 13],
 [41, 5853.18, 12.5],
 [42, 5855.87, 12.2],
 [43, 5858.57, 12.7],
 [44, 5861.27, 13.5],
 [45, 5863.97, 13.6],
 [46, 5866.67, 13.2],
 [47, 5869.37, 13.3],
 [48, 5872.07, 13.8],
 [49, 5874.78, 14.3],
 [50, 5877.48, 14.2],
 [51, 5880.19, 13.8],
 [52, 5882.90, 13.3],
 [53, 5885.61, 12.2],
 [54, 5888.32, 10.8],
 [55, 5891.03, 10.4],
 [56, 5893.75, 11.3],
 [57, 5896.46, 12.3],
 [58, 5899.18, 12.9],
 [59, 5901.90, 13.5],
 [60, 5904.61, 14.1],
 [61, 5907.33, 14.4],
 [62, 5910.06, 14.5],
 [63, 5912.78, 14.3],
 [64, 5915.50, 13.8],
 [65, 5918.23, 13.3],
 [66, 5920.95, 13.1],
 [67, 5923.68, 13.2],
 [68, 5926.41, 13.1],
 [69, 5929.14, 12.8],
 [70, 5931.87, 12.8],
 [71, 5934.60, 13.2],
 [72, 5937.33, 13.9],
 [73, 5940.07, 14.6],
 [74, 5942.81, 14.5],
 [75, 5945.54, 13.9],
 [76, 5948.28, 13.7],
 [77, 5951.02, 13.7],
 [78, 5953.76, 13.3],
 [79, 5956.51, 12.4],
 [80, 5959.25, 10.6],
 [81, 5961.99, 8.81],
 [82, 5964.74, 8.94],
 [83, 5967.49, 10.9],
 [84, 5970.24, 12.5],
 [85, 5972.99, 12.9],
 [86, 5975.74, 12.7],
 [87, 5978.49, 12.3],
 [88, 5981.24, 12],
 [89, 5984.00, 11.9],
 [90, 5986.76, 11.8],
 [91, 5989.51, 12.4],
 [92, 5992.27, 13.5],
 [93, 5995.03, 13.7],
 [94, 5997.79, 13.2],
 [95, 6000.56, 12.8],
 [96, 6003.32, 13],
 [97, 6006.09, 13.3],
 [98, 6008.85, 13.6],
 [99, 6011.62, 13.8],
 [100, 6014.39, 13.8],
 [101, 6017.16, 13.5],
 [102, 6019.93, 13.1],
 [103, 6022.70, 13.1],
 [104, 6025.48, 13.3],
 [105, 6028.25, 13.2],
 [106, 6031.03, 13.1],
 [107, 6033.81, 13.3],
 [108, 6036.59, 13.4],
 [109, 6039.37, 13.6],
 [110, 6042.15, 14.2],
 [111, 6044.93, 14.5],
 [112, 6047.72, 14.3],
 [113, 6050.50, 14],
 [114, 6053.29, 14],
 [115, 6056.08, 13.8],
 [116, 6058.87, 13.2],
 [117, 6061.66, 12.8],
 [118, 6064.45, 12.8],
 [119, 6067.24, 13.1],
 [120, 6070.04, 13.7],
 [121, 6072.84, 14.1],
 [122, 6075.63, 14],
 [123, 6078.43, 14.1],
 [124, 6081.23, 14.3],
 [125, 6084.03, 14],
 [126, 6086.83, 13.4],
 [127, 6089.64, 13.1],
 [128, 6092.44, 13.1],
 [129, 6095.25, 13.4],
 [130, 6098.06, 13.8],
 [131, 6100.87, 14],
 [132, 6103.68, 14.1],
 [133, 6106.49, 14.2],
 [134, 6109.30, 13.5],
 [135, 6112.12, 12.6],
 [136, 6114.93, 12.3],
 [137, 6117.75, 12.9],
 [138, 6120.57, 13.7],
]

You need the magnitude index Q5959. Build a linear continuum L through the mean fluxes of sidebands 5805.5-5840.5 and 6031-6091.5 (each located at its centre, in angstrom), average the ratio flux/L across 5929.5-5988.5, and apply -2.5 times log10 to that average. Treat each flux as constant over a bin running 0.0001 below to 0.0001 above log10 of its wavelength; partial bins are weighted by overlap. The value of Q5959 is 0.11 mag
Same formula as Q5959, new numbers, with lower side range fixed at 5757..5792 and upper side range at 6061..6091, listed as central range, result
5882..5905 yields 0.14 mag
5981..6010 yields 0.07 mag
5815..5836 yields 0.02 mag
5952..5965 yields 0.24 mag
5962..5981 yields 0.19 mag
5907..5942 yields 0.02 mag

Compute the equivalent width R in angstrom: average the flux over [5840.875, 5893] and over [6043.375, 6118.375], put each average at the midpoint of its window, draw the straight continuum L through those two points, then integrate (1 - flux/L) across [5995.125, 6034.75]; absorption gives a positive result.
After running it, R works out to 0.4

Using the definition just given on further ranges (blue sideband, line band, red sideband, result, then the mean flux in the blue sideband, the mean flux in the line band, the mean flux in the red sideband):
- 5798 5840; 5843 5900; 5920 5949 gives 3.5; 13.9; 12.9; 13.5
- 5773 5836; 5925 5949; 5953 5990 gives -3.0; 13.8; 13.6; 11.6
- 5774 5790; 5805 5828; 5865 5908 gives -0.5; 13.8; 13.9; 13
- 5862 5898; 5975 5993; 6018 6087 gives 1.3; 12.8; 12.3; 13.6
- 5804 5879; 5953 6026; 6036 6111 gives 6.5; 13.6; 12.5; 13.7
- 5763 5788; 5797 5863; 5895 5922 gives 1.1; 14.1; 13.6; 13.6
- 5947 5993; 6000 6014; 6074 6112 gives -0.9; 12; 13.4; 13.7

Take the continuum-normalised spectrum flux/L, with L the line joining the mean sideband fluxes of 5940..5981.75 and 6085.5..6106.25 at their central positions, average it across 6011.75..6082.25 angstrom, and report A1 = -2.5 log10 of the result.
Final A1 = -0.04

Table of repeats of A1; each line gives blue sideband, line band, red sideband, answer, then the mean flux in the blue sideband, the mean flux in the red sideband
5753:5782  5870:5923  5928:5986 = -0.012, 14.2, 12.5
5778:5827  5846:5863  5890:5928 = 0.048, 13.8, 13.2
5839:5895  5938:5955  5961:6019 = -0.105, 13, 12.5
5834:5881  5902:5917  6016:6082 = -0.048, 13.5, 13.6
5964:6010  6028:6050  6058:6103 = -0.053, 12.5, 13.6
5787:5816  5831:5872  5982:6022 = 0.019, 13.8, 13.1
